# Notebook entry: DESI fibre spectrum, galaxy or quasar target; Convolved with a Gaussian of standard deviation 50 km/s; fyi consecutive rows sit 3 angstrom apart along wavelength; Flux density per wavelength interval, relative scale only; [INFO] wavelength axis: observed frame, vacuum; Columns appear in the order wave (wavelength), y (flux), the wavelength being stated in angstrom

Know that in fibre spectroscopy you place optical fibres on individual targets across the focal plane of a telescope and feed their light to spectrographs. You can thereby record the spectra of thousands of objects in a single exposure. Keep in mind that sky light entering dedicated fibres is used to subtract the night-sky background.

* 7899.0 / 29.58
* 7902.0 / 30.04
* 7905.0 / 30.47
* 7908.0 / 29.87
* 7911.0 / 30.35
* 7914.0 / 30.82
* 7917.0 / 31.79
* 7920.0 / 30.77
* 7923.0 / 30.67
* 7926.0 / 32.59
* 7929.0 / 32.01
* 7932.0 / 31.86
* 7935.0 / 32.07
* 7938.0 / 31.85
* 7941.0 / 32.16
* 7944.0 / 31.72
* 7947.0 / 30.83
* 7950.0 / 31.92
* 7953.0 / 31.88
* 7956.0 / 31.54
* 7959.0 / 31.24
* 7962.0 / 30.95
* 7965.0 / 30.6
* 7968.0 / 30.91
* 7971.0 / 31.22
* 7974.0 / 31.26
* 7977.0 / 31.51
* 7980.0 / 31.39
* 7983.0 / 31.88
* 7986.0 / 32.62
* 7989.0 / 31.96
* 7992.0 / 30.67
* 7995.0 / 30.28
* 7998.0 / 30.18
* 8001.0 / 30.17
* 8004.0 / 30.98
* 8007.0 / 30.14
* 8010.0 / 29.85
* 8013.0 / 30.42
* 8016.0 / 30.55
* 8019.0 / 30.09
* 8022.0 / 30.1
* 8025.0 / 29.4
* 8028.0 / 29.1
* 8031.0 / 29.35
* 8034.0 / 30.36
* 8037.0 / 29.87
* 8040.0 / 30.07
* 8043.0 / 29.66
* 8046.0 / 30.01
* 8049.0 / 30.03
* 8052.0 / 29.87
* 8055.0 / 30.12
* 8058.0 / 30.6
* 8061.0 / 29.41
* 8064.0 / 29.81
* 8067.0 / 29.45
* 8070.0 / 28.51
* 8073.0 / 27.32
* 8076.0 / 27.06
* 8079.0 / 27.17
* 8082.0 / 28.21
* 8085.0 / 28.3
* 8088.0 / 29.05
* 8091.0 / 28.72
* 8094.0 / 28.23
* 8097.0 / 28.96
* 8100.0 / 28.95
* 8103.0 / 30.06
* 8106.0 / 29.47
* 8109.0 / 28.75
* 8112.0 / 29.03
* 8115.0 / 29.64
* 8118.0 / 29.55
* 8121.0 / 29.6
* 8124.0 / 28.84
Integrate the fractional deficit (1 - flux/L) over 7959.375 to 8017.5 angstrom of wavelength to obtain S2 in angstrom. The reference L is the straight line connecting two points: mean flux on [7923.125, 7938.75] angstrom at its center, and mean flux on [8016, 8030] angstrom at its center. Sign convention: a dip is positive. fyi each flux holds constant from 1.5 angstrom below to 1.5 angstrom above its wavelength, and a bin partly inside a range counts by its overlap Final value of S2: -0.7 angstrom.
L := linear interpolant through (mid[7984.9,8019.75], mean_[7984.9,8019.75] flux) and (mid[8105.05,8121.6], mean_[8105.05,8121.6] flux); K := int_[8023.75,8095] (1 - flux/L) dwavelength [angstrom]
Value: 1.9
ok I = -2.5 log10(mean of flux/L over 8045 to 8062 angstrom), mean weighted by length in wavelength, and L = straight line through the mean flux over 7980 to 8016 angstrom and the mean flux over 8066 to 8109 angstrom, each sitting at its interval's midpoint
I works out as -0.02 mag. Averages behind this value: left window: 30.8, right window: 28.5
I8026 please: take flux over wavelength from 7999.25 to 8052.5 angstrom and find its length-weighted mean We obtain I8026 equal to 30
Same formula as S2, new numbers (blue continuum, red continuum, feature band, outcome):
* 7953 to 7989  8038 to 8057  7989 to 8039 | 0.7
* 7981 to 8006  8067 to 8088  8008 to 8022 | 0.0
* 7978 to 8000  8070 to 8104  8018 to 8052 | 0.1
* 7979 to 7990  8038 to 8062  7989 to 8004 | 0.5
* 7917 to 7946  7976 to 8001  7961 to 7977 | 0.2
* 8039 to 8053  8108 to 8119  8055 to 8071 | 0.1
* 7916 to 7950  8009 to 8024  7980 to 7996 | -0.4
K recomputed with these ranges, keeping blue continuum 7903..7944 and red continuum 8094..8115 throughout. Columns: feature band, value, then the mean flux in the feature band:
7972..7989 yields -0.6 angstrom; 31.7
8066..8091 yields 1.1 angstrom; 28.1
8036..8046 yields 0.0 angstrom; 29.9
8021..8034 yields 0.2 angstrom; 29.6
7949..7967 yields -0.2 angstrom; 31.3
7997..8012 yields 0.0 angstrom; 30.3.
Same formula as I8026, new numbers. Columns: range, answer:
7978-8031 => 30.5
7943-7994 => 31.4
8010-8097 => 29.3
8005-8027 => 30.1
